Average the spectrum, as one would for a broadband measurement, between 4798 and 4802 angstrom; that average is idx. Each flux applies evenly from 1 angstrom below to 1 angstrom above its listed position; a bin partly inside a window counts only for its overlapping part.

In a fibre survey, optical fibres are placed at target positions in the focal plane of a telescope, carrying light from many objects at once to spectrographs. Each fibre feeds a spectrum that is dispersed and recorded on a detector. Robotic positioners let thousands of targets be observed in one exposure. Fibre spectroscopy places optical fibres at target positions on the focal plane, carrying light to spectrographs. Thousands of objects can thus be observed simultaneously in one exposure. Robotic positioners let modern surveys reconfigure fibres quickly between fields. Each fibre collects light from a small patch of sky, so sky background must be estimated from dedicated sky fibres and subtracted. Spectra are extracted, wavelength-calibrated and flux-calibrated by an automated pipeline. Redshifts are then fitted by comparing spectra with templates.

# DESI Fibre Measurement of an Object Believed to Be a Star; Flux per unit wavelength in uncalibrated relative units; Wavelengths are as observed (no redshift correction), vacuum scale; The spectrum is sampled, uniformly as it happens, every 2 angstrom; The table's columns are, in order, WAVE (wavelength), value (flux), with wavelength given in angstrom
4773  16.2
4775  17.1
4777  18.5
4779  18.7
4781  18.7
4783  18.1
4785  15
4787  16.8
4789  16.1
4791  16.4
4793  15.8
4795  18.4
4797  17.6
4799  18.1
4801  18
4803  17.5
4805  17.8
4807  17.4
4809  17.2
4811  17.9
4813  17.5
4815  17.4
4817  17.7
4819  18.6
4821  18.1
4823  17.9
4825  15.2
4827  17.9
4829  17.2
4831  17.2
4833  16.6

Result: 18.1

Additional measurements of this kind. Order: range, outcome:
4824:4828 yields 16.5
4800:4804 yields 17.8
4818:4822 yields 18.4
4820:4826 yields 17.1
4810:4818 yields 17.6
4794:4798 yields 18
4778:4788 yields 17.5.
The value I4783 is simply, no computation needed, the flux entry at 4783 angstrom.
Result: 18.1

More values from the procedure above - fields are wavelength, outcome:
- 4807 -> 17.4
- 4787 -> 16.8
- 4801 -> 18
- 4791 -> 16.4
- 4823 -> 17.9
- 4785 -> 15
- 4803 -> 17.5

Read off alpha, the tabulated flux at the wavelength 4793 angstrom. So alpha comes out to 15.8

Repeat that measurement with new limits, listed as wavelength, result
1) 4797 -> 17.6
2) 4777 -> 18.5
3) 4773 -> 16.2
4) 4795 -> 18.4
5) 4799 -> 18.1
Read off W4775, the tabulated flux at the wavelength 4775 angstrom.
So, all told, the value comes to 17.1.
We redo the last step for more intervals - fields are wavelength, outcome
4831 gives 17.2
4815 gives 17.4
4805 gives 17.8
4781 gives 18.7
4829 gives 17.2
